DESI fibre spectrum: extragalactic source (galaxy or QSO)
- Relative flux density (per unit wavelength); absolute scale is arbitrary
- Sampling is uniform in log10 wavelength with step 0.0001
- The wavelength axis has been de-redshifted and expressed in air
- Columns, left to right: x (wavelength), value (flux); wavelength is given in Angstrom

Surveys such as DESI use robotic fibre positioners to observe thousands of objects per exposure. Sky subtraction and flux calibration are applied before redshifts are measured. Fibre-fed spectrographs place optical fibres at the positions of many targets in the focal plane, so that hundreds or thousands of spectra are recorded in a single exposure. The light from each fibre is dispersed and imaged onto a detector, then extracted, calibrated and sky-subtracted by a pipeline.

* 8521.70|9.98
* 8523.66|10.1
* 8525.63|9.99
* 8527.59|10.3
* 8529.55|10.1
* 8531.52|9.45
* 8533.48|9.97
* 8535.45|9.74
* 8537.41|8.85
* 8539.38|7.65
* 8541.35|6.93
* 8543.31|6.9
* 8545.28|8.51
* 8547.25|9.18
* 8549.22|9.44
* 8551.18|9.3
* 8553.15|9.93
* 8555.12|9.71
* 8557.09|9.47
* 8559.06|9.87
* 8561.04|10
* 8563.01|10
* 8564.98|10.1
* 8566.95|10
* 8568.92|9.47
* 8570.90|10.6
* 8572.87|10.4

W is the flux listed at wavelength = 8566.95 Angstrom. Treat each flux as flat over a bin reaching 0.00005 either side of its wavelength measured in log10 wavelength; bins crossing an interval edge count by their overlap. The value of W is 10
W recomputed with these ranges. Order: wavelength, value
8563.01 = 10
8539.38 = 7.65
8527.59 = 10.3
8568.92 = 9.47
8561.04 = 10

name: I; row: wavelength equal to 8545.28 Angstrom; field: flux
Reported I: 8.51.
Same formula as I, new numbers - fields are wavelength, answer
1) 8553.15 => 9.93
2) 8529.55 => 10.1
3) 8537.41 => 8.85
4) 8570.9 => 10.6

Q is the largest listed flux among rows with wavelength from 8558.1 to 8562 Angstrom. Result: 10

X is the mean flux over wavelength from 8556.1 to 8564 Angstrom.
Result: 9.83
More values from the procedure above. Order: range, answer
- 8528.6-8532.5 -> 9.76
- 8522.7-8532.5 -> 9.98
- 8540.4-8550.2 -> 8.2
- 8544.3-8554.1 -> 9.27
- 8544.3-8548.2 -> 8.84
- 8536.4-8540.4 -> 8.25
